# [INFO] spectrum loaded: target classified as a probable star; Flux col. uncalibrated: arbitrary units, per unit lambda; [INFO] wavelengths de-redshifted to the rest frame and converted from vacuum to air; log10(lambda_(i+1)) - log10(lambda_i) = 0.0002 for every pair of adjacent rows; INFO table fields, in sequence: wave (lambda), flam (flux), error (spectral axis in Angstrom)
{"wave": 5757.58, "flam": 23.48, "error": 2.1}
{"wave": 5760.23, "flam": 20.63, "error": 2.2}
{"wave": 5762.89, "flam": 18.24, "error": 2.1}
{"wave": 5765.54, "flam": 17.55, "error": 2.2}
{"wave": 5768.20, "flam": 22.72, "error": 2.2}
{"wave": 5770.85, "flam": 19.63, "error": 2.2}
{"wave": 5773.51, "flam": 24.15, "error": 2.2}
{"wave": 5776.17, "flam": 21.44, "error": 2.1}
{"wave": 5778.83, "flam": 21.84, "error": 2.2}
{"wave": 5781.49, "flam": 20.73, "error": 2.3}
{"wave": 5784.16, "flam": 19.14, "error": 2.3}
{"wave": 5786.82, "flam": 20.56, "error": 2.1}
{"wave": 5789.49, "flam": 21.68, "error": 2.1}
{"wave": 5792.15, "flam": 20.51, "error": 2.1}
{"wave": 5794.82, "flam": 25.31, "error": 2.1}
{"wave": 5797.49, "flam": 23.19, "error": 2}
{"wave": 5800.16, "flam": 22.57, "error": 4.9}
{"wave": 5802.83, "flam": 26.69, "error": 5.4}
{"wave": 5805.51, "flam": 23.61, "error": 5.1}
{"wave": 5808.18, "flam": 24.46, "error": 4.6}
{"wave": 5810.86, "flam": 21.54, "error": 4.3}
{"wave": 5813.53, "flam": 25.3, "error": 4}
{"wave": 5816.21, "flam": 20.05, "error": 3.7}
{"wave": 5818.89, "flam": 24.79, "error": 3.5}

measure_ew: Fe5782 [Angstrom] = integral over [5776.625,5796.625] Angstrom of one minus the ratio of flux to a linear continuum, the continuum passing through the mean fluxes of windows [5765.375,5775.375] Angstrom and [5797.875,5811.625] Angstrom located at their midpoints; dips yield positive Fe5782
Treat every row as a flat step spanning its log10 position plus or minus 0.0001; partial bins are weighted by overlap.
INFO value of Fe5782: 1.0 Angstrom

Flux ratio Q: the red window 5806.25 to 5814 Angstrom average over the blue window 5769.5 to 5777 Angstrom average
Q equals 1.08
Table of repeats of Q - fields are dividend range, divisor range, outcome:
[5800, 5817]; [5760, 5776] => 1.15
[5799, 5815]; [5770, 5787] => 1.14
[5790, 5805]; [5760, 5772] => 1.20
